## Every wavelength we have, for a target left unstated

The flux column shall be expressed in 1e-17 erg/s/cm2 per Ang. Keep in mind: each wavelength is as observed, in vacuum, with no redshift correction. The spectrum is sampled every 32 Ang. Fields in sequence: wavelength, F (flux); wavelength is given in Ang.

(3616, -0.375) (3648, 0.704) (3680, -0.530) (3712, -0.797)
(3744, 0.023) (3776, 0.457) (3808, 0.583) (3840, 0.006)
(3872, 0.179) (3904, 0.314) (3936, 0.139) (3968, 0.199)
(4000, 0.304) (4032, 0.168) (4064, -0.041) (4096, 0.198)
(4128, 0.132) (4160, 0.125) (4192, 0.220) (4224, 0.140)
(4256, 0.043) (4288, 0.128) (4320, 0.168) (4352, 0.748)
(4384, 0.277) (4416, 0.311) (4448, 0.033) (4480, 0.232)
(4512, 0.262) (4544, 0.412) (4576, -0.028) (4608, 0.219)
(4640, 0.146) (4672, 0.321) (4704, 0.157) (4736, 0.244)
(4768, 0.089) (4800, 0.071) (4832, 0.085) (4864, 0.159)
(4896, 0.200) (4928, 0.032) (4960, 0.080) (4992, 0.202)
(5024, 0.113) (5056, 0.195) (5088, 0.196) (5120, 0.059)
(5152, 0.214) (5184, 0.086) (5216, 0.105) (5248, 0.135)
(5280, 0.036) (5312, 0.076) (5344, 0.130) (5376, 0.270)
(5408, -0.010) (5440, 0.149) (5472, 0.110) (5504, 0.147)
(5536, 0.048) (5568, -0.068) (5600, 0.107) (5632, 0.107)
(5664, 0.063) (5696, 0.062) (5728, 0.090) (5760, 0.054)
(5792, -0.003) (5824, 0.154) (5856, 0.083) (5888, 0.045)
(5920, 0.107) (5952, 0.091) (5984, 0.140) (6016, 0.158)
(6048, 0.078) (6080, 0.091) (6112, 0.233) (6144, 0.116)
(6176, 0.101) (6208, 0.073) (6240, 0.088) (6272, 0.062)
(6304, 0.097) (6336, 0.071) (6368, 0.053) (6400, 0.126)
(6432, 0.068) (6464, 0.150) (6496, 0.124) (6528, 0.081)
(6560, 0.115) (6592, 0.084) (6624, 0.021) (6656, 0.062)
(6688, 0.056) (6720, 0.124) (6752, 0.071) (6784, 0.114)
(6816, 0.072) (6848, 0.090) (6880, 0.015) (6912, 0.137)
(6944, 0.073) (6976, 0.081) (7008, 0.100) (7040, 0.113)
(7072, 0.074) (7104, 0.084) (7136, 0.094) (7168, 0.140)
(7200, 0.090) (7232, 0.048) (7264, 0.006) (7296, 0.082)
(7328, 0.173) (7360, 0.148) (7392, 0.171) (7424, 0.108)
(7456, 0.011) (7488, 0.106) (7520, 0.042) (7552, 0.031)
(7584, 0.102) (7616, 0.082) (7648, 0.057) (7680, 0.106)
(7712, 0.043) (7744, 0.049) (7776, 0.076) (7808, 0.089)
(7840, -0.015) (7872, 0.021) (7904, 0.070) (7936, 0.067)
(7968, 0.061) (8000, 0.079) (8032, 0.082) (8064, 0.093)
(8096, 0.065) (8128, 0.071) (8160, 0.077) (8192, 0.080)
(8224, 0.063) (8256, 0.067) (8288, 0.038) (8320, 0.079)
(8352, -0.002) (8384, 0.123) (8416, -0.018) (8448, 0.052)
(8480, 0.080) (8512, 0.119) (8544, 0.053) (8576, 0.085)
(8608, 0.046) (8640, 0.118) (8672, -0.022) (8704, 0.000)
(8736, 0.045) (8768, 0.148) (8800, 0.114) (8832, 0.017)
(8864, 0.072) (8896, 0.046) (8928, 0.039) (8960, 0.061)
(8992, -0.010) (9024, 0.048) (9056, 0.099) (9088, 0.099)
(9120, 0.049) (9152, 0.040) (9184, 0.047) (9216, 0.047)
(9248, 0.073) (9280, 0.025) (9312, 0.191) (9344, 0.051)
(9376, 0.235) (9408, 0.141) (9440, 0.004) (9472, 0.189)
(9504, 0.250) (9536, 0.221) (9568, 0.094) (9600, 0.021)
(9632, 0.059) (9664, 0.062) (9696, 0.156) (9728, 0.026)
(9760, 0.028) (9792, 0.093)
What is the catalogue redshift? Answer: 1.553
